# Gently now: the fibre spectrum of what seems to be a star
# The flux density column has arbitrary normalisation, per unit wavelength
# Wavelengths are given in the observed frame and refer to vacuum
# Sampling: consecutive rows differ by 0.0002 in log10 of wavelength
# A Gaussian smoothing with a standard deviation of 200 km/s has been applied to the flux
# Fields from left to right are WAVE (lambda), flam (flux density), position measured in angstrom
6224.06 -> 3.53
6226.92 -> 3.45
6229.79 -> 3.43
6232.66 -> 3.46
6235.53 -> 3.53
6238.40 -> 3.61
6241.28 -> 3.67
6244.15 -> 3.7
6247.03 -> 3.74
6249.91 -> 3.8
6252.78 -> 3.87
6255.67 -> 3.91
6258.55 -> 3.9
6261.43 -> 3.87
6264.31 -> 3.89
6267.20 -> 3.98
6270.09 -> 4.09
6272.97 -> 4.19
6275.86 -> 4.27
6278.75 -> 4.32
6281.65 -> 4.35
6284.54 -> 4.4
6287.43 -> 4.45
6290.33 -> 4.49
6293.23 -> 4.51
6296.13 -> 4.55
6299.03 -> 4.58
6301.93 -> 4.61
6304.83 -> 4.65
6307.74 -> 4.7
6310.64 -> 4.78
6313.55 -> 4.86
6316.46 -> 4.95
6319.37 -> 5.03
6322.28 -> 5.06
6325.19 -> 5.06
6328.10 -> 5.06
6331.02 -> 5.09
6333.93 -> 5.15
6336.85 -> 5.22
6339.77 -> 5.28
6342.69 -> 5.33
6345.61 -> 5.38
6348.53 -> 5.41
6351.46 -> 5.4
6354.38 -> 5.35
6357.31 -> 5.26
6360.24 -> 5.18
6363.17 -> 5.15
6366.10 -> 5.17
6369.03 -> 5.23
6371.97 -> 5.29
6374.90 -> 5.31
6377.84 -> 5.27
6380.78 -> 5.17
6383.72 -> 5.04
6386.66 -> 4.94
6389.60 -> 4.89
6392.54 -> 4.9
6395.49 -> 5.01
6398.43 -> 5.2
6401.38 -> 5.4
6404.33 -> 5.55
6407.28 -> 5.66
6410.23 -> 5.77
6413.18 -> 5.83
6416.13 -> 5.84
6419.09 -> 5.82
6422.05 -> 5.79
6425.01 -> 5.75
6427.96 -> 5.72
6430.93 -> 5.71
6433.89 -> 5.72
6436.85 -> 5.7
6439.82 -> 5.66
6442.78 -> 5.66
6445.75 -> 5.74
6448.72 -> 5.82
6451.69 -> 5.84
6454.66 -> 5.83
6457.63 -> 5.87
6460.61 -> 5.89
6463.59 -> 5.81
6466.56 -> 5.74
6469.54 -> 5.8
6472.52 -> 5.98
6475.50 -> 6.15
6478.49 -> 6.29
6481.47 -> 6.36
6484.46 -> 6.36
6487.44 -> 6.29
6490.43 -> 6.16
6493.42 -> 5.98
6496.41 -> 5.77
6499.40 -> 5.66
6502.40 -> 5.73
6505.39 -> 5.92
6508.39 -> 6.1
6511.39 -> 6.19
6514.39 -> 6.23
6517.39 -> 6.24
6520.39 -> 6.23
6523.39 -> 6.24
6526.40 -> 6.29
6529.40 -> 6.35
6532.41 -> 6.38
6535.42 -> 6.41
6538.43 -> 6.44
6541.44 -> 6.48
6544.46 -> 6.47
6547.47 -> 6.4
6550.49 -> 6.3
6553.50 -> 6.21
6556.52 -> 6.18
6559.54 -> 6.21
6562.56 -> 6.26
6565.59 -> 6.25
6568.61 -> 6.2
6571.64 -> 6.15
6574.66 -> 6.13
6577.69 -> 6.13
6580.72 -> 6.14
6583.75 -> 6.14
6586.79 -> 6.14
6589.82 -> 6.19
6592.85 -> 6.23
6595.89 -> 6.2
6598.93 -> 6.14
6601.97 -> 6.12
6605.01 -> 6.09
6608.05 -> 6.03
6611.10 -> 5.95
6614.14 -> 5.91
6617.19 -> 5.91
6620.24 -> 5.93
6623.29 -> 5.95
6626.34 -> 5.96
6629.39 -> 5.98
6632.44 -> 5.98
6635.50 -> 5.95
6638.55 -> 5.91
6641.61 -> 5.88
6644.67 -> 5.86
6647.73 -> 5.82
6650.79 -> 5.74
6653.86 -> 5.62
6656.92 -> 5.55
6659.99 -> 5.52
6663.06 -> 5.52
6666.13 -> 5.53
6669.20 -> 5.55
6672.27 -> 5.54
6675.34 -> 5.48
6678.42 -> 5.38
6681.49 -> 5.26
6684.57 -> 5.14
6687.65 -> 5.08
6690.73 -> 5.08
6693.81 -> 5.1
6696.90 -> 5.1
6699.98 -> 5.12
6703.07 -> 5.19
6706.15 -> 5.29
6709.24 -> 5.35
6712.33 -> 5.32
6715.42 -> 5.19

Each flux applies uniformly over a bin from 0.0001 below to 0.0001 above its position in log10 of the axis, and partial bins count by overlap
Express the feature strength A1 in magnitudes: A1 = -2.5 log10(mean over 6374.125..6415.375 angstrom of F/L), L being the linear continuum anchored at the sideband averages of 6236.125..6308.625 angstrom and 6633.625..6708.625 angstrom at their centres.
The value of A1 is -0.162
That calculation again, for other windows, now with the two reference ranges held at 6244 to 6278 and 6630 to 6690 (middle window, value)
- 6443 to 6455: -0.22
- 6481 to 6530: -0.23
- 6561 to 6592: -0.18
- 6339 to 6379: -0.21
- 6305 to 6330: -0.18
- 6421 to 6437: -0.23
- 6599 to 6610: -0.14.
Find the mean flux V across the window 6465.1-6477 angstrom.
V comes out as 5.91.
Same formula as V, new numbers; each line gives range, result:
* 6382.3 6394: 4.94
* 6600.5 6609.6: 6.08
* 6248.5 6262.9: 3.87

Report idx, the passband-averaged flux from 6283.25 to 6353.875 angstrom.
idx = 4.93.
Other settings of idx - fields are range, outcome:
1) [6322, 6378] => 5.24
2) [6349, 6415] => 5.28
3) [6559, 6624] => 6.11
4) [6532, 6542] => 6.43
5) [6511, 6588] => 6.26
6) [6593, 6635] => 6.02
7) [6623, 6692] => 5.62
